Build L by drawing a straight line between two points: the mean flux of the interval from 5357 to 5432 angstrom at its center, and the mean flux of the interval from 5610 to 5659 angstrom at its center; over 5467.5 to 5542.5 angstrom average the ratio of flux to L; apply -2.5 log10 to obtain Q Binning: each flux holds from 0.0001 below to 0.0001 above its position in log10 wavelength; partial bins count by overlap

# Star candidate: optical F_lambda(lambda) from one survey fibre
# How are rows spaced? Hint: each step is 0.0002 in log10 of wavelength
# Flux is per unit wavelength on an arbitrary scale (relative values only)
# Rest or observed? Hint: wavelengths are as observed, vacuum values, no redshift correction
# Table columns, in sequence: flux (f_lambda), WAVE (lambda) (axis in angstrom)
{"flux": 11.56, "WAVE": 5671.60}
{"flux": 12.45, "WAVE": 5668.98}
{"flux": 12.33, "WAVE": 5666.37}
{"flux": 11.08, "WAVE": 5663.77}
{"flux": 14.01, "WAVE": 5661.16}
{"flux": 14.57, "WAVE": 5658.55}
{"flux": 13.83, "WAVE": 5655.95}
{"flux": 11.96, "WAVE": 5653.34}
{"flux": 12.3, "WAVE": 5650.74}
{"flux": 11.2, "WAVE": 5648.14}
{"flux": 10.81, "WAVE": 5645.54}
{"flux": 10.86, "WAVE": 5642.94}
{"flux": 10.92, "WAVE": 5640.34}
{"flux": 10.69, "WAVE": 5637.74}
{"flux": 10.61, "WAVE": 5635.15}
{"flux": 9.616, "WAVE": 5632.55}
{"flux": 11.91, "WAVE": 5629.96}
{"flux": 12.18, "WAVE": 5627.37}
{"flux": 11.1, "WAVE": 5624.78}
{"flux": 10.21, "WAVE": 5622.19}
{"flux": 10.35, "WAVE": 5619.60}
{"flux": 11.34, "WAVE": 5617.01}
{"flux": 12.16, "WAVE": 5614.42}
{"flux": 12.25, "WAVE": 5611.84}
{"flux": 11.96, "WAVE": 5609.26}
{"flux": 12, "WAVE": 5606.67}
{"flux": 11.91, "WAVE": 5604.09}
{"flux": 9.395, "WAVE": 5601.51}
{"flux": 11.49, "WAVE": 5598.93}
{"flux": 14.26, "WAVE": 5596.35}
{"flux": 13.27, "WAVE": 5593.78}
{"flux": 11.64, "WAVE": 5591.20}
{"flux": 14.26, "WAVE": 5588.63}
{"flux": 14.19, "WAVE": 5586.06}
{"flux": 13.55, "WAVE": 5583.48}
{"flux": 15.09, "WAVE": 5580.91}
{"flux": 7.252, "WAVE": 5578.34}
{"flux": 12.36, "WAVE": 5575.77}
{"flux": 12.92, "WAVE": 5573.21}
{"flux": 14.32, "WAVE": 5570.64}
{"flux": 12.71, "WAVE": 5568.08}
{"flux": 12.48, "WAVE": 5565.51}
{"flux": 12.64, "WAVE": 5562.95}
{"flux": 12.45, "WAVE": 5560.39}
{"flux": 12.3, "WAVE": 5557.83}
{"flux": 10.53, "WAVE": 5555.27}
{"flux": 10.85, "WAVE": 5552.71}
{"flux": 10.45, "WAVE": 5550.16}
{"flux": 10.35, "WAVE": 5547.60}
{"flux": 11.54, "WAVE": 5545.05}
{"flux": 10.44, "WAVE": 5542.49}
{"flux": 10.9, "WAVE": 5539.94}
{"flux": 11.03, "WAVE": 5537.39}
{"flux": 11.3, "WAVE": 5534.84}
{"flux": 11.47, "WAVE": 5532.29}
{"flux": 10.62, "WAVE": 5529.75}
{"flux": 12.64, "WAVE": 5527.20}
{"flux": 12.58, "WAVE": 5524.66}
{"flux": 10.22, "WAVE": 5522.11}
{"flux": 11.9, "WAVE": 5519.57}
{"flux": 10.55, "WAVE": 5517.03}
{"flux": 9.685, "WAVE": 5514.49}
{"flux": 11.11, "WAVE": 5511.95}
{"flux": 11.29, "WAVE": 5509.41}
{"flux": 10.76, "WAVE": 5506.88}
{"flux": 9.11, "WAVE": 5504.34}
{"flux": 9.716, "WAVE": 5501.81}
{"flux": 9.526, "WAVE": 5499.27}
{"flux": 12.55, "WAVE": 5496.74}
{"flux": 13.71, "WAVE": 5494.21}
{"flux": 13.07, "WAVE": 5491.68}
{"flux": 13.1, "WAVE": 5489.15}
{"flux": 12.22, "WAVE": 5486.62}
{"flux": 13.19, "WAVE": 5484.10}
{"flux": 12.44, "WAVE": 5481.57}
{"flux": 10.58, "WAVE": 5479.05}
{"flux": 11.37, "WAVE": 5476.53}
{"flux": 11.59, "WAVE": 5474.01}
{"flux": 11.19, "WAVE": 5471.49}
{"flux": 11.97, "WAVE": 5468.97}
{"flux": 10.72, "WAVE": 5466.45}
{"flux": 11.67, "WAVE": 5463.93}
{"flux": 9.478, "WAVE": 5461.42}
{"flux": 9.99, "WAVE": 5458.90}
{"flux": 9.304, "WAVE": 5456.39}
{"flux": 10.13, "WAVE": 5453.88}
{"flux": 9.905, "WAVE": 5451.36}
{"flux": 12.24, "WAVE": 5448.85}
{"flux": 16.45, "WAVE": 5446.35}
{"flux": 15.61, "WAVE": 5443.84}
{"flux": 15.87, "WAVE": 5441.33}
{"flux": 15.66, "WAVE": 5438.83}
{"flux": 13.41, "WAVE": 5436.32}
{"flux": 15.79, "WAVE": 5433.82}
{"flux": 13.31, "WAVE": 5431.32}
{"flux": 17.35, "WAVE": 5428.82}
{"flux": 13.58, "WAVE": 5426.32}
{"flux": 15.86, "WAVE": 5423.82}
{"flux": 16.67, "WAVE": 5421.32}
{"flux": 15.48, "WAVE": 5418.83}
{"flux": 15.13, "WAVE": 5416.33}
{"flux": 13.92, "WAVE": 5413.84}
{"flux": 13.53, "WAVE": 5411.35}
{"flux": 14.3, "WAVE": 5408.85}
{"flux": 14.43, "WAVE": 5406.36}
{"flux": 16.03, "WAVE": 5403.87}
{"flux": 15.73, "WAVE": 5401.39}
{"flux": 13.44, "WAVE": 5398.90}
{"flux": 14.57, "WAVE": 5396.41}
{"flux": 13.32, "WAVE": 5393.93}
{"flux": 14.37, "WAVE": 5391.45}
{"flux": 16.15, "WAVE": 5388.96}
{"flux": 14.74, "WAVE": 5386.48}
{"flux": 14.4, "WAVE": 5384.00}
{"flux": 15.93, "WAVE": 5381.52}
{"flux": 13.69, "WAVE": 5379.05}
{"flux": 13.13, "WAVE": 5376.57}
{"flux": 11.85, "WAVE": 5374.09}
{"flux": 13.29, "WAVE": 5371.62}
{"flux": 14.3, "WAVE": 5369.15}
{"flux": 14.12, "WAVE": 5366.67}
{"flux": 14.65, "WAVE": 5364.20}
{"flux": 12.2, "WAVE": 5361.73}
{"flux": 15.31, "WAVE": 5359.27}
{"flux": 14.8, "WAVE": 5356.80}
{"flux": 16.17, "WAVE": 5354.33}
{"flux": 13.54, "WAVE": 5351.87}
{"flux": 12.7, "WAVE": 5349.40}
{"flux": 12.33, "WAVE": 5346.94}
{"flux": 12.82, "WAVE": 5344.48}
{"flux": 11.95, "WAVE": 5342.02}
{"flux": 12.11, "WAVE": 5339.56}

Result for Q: 0.15 mag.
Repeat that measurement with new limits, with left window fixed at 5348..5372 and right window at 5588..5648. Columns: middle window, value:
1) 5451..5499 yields 0.130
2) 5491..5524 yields 0.149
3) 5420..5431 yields -0.164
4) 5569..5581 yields -0.018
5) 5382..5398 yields -0.062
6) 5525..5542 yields 0.091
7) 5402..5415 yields -0.068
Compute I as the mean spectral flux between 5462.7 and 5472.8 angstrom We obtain 11.4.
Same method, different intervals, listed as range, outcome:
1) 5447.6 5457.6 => 10.4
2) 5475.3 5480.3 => 11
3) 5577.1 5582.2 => 11.2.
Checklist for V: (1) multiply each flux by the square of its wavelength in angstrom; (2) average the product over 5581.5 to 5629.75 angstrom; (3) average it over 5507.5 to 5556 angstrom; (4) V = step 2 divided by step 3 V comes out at 1.13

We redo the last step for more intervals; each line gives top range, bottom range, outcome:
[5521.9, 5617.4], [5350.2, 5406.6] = 0.89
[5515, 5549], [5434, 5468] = 0.92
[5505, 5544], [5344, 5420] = 0.82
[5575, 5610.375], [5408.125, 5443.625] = 0.87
